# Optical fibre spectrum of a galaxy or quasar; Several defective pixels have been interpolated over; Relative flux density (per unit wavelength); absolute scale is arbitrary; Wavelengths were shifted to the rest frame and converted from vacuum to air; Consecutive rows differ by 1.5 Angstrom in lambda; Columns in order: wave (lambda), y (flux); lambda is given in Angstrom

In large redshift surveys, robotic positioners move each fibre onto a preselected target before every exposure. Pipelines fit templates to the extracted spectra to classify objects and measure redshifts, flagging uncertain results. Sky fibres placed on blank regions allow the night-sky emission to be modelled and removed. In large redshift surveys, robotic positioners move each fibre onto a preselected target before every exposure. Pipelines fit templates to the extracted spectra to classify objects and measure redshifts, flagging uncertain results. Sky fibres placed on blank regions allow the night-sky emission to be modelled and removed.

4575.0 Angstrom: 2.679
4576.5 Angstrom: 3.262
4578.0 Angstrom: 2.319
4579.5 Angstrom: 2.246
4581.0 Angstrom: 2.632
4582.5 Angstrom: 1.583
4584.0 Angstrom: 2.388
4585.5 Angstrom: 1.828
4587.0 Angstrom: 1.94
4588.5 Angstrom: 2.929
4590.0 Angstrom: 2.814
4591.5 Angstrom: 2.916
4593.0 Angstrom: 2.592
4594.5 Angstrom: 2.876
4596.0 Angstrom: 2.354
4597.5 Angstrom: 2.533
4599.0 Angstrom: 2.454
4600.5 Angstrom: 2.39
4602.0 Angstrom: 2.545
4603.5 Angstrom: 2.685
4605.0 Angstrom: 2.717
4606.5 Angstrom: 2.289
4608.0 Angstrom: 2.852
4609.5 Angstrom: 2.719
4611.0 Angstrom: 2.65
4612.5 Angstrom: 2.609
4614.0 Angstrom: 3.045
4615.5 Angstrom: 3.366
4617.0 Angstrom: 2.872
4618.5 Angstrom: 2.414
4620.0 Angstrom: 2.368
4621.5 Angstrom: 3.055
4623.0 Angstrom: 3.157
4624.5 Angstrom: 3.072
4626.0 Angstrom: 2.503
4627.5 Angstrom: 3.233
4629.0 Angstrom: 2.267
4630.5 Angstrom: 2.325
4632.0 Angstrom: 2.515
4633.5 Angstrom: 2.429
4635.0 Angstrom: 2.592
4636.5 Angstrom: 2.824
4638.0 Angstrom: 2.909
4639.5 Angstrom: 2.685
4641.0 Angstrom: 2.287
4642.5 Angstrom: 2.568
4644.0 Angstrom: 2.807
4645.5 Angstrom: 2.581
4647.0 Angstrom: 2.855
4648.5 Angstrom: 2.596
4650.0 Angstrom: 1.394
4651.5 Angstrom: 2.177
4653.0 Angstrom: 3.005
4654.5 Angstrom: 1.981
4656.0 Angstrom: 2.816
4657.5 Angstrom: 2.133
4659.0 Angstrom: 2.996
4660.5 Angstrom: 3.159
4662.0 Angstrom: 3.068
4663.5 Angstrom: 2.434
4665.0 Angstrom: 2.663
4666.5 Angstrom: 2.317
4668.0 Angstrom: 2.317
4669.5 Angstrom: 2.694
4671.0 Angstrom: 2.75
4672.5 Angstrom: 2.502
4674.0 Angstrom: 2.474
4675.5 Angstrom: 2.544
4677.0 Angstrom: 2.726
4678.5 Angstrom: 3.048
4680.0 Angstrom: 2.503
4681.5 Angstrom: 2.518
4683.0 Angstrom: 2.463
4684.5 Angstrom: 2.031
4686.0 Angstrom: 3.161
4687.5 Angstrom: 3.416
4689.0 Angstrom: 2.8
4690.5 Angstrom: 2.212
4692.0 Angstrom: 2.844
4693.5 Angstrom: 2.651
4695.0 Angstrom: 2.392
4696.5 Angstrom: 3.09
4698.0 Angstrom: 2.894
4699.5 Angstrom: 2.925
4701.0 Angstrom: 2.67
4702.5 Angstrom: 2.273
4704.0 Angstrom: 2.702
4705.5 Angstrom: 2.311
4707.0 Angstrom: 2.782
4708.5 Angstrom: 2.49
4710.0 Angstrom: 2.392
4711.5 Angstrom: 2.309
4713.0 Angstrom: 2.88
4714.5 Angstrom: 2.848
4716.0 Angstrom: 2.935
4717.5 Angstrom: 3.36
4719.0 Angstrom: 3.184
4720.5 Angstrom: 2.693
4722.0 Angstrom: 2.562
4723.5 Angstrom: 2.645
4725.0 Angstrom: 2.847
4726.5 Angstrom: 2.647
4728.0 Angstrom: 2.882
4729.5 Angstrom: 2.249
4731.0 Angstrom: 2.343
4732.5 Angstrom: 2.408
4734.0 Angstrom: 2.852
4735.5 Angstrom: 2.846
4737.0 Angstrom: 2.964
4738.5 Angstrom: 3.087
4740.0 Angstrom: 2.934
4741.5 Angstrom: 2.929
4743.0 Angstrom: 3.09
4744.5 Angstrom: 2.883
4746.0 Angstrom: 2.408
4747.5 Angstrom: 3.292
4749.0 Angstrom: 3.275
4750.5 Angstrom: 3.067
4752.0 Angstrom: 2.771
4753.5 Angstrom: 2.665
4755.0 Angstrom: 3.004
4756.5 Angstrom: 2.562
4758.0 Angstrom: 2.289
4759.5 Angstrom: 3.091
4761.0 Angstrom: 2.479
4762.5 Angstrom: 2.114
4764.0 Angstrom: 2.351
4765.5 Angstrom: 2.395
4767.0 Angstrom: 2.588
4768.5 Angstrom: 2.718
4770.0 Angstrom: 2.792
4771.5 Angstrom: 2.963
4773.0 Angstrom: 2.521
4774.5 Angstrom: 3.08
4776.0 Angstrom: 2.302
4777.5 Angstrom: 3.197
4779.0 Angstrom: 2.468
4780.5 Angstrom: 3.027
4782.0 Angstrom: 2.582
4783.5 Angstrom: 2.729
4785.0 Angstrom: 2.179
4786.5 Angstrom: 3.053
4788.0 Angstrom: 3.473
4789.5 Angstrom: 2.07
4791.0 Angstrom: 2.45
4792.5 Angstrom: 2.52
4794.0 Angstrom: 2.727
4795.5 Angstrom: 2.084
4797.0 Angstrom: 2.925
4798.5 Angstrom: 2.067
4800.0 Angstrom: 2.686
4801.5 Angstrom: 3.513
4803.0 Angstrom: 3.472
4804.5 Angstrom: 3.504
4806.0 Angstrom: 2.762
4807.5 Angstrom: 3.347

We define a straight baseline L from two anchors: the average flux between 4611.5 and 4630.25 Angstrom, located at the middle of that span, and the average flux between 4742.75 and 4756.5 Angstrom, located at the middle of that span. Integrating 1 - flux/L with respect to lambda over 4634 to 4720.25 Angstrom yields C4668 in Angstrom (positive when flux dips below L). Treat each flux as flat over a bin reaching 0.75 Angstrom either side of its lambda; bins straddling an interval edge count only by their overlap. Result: 6.3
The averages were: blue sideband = 2.81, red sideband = 2.91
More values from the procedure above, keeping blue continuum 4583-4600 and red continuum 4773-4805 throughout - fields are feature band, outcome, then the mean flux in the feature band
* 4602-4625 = -2.3 Angstrom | 2.78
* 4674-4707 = -0.6 Angstrom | 2.67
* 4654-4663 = -0.4 Angstrom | 2.7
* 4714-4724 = -0.9 Angstrom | 2.9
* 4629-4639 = -0.1 Angstrom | 2.58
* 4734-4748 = -1.2 Angstrom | 2.93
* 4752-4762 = 0.1 Angstrom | 2.67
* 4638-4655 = 0.6 Angstrom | 2.48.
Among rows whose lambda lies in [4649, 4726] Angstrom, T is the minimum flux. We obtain 1.394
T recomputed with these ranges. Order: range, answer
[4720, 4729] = 2.562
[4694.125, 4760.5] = 2.249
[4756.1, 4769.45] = 2.114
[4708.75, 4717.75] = 2.309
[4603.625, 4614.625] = 2.289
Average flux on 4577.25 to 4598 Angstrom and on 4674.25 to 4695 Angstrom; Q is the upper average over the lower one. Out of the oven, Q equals 1.10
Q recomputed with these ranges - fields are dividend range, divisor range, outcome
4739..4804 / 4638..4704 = 1.05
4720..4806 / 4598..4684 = 1.04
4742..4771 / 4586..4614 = 1.05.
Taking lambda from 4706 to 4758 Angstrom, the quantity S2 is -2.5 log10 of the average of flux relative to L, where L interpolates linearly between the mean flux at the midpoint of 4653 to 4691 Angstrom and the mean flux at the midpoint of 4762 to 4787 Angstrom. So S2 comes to -0.06 mag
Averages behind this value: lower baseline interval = 2.64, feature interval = 2.79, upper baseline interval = 2.65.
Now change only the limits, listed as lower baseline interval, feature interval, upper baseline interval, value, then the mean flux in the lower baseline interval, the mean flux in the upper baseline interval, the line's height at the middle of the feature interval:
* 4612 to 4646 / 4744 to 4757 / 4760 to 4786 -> -0.097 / 2.72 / 2.63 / 2.64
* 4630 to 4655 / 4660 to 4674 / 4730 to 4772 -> -0.031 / 2.51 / 2.75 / 2.56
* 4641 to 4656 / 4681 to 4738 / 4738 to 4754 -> 0.024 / 2.45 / 2.95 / 2.76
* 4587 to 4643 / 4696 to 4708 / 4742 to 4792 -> 0.005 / 2.68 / 2.73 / 2.7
